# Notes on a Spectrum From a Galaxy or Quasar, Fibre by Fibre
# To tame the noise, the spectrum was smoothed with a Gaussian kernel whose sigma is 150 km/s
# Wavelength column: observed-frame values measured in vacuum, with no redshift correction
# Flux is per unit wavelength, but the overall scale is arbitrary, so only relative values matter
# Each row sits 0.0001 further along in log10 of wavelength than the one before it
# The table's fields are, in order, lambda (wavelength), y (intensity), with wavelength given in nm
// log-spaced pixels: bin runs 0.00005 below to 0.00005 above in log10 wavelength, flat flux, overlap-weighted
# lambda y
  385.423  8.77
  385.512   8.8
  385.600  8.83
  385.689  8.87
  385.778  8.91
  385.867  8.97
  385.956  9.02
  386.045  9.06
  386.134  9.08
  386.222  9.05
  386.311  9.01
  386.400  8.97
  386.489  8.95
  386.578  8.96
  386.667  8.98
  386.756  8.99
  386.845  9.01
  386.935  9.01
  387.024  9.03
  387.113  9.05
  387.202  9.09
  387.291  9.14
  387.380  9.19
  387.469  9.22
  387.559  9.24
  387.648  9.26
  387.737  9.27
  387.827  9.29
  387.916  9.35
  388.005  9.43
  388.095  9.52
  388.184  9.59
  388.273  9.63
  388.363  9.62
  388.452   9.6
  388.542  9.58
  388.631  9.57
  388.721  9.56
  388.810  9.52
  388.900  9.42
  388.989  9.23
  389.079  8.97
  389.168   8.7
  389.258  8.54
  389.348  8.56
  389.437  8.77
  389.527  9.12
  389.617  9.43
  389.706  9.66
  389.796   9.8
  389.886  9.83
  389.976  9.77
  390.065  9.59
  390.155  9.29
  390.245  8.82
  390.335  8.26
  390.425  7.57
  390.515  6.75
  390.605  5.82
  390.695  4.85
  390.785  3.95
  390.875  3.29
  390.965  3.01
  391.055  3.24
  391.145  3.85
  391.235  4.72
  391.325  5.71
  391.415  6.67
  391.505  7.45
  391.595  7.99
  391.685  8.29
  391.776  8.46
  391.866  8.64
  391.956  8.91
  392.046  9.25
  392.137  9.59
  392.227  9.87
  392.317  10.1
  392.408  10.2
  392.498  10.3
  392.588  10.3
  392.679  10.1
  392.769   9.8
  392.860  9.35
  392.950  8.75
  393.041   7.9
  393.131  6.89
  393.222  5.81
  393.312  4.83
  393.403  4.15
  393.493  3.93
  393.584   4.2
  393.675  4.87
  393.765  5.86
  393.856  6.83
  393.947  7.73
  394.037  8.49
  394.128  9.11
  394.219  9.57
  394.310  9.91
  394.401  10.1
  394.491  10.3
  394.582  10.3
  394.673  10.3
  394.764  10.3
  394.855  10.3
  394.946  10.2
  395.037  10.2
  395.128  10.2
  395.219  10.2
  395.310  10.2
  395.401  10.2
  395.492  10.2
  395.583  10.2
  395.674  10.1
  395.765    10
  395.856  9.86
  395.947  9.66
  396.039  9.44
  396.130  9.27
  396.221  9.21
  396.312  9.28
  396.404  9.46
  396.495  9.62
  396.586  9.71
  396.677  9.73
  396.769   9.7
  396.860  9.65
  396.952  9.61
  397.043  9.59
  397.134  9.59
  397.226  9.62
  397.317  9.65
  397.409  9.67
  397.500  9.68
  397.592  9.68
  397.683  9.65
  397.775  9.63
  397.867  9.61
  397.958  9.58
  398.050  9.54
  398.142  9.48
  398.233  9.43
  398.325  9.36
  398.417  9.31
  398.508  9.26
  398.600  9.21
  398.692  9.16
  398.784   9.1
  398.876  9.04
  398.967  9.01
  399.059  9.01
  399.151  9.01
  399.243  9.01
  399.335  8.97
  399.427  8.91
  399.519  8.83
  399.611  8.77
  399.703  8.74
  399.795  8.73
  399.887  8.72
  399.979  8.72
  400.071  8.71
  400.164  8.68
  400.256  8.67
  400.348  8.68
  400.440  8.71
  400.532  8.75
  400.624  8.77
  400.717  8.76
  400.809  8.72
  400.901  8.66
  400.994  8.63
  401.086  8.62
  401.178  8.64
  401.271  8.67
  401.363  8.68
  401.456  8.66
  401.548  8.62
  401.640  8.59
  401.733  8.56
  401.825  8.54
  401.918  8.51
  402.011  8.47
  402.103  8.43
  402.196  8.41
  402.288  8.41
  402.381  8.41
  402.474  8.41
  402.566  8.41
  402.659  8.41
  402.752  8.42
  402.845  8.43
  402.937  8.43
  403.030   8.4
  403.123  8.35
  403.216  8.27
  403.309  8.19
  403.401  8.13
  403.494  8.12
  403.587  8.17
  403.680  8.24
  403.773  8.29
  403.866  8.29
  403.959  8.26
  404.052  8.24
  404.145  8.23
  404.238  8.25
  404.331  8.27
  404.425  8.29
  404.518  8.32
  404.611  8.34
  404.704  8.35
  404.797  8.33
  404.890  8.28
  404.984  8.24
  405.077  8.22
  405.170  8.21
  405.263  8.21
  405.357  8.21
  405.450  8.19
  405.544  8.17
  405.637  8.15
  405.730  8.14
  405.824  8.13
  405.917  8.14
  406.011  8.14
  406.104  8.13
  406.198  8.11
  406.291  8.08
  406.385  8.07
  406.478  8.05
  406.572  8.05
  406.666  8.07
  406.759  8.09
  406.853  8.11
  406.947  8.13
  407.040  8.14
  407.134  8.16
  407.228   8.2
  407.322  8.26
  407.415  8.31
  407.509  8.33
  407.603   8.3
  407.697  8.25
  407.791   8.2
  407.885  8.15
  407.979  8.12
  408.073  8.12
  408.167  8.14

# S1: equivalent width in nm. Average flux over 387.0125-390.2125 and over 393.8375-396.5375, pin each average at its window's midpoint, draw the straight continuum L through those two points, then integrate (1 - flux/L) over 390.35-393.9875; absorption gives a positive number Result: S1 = 0.97 nm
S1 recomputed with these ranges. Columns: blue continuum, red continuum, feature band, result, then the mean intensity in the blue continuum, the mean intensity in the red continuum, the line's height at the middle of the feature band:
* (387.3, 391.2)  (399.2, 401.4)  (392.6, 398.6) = -0.340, 8.33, 8.74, 8.57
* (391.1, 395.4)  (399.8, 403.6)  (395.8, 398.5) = -0.362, 8.34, 8.53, 8.43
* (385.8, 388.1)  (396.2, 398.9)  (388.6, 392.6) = 0.517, 9.11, 9.5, 9.24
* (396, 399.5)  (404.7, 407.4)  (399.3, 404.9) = 0.162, 9.4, 8.16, 8.75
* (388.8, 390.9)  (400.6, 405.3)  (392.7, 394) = 0.270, 8.25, 8.41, 8.29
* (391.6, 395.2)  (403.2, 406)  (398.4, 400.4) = -0.125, 8.57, 8.23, 8.39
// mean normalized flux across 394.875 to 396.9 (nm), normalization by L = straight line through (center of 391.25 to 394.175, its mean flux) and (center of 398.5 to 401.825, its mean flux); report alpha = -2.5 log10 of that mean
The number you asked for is -0.196 mag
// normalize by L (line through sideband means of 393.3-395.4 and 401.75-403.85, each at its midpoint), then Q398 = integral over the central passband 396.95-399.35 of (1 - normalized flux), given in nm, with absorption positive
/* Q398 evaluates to -0.28 nm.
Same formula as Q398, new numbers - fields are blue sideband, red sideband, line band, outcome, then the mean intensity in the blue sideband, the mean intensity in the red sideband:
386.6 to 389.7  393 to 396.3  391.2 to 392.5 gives 0.075 nm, 9.22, 8.65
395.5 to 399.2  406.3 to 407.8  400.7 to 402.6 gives 0.076 nm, 9.52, 8.16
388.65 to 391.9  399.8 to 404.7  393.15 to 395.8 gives -0.201 nm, 7.65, 8.47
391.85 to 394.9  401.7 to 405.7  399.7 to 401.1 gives -0.059 nm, 8.43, 8.31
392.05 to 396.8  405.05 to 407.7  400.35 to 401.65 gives -0.023 nm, 8.98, 8.16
